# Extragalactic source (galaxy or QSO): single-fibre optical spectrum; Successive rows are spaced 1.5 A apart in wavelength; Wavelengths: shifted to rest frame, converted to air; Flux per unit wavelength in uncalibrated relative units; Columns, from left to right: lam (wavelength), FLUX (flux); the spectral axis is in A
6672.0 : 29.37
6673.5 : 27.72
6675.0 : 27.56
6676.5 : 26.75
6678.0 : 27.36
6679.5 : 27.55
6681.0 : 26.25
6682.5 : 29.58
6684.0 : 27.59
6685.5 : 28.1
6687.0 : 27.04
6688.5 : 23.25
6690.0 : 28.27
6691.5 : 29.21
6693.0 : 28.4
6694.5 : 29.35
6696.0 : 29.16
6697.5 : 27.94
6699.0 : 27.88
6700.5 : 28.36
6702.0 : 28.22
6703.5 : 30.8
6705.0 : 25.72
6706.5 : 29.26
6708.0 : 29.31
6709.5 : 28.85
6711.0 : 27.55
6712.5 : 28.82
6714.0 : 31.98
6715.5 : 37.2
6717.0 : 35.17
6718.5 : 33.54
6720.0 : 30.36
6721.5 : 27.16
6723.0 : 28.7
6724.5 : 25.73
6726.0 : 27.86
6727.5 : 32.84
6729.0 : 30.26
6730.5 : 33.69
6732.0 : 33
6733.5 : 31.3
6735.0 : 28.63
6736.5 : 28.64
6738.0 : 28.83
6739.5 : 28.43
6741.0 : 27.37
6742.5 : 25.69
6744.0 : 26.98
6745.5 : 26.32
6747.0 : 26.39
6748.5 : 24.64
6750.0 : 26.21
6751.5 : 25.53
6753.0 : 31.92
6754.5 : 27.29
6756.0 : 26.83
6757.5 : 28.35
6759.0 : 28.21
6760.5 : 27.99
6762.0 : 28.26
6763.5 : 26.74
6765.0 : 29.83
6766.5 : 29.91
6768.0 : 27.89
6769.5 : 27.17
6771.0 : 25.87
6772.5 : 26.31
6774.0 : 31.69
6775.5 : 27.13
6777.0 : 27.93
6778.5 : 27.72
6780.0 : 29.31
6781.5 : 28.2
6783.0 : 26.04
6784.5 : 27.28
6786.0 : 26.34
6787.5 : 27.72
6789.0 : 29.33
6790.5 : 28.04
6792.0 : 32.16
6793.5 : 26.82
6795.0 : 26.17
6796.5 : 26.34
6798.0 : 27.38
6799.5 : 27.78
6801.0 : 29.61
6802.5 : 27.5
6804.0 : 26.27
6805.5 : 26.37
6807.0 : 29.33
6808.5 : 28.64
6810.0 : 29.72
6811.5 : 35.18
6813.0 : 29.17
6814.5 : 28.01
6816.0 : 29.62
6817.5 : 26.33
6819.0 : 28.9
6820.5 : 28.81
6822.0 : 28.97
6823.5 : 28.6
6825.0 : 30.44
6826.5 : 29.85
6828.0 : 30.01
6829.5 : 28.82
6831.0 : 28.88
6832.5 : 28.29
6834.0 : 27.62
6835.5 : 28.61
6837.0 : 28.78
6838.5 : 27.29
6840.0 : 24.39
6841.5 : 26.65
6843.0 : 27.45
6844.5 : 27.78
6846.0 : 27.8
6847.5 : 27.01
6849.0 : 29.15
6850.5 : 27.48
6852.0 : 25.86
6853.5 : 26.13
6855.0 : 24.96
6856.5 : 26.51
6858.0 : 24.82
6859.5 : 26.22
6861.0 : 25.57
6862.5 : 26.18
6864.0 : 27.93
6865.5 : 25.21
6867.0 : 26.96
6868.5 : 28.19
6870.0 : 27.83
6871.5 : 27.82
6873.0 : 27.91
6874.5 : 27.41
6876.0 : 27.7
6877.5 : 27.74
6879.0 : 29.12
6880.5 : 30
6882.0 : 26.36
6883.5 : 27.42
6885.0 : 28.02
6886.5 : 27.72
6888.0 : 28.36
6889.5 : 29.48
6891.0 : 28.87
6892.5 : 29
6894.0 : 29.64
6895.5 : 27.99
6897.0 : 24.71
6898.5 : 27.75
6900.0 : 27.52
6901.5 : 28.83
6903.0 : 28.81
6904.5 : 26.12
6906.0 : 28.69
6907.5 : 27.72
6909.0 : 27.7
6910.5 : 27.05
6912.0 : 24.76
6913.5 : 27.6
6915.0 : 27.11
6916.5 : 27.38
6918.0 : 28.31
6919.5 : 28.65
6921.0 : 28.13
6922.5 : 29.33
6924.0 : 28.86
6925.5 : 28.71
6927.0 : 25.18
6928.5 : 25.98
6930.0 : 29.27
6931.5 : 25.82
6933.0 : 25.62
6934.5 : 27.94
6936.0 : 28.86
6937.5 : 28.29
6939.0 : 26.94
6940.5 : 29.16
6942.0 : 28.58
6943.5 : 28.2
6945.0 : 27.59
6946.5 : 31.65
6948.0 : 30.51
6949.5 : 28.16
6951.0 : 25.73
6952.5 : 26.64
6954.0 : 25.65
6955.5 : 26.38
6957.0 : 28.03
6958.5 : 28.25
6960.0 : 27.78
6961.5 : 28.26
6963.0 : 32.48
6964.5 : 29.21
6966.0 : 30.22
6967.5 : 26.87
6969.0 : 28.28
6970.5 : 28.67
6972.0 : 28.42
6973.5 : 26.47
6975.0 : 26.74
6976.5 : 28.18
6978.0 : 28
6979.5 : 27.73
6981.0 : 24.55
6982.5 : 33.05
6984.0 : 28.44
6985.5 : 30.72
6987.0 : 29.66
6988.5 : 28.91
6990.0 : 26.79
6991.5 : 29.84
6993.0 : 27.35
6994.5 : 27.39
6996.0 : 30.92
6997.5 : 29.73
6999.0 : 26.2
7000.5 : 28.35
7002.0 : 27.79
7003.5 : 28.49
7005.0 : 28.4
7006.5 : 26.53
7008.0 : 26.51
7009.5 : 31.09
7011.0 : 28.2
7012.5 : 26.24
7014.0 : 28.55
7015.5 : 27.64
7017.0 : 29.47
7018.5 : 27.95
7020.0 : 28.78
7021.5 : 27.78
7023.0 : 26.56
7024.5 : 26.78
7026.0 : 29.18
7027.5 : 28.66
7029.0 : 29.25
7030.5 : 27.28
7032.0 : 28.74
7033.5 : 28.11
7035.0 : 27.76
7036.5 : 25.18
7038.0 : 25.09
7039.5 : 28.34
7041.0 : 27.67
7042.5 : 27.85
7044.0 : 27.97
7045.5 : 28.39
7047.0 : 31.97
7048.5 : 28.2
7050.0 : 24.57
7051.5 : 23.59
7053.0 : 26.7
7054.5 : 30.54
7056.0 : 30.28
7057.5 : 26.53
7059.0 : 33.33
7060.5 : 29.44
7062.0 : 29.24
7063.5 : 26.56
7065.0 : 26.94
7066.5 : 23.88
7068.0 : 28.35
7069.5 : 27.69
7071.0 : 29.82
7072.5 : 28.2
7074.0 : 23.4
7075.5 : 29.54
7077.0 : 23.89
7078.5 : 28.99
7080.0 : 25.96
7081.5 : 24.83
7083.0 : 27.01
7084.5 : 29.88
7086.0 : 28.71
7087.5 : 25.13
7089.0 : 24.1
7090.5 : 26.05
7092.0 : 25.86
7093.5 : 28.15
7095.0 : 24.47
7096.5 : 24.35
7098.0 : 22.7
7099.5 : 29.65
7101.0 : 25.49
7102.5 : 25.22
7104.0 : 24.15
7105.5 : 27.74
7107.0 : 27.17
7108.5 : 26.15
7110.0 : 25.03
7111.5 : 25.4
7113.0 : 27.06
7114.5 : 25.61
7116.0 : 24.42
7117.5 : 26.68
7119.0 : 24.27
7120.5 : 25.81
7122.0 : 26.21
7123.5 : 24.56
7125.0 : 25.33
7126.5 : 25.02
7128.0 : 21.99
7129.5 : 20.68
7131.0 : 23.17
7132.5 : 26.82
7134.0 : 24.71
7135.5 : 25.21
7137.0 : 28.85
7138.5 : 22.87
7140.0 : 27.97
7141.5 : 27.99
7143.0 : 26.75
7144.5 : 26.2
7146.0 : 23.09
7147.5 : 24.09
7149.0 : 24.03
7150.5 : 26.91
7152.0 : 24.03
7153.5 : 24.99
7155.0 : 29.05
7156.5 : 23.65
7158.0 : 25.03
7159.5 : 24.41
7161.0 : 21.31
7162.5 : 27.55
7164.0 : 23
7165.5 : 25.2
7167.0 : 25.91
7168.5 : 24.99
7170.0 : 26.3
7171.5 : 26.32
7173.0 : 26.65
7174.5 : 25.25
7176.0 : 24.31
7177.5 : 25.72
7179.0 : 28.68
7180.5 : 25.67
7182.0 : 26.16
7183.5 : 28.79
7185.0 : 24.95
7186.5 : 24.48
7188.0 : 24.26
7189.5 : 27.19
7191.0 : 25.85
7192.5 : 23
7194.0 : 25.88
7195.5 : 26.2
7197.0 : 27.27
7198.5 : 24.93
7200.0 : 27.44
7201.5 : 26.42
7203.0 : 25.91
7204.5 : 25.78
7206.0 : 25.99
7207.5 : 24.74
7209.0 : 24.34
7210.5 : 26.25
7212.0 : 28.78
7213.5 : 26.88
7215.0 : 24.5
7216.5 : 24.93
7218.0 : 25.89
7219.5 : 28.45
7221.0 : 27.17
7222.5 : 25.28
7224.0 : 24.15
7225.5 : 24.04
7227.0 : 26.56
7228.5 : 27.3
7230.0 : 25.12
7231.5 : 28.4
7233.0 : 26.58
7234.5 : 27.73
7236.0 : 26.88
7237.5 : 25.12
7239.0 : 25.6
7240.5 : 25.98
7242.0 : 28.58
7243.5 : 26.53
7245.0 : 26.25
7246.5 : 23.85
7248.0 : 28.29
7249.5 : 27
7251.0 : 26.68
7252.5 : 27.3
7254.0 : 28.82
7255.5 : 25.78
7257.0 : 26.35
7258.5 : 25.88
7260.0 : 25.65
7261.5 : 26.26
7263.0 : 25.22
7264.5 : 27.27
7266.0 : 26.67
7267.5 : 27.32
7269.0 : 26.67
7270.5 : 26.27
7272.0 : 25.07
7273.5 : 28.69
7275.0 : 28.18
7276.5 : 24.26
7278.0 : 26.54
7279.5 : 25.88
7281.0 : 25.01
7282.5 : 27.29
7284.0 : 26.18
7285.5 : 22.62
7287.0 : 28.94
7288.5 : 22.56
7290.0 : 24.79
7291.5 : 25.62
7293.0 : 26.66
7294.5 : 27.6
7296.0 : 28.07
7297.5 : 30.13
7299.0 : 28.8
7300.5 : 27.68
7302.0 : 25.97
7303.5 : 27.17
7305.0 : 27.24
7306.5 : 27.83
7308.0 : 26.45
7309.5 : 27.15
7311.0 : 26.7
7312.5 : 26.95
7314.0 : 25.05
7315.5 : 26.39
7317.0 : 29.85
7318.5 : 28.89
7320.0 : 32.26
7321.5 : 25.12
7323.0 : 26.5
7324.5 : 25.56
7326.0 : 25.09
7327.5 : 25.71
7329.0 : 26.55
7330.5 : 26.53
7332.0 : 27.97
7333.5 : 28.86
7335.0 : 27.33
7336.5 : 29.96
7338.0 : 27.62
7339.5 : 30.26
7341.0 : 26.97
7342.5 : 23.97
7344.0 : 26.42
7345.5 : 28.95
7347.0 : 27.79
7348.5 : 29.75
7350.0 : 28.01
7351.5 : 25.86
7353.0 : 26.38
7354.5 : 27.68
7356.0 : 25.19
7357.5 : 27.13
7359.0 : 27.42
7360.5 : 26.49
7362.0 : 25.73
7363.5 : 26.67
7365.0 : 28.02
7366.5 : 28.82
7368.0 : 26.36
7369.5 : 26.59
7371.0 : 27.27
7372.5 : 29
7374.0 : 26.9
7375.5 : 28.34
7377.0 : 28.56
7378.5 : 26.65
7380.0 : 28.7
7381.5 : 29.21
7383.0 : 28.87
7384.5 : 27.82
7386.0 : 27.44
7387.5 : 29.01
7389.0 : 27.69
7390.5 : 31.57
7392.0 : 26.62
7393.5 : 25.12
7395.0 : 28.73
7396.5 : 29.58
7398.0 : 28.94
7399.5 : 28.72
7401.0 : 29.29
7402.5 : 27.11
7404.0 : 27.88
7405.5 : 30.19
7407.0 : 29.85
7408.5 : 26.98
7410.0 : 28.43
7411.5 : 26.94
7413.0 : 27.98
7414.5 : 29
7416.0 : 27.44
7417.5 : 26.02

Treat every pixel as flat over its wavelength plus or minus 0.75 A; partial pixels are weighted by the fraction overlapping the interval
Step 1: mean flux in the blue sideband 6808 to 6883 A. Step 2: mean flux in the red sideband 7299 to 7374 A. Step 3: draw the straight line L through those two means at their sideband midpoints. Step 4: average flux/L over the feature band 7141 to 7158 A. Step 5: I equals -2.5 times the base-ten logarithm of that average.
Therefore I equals 0.08 mag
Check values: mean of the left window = 27.9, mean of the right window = 27.3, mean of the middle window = 25.5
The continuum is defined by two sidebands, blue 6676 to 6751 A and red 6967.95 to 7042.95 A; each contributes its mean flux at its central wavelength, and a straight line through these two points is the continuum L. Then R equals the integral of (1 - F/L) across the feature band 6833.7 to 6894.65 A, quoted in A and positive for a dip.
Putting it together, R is 2.08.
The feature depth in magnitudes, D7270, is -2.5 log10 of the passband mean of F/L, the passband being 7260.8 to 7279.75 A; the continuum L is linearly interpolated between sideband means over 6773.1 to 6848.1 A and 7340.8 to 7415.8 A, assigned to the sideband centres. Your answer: 0.05 mag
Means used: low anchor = 28.3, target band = 26.5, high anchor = 27.8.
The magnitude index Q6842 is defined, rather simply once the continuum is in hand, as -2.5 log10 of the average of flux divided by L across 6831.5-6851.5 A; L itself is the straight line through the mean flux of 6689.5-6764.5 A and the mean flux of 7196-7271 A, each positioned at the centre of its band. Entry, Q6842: 0.030 mag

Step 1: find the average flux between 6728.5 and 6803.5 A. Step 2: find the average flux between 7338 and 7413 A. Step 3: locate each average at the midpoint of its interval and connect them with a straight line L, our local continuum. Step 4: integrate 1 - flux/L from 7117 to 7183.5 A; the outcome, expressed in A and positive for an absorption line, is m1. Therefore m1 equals 6.1 A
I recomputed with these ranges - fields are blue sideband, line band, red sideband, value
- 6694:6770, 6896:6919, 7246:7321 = 0.03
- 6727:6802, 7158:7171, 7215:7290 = 0.07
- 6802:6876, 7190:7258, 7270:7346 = 0.03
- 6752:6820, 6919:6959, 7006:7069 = 0.01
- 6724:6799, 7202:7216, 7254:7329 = 0.04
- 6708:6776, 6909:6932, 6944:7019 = 0.04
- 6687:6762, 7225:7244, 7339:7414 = 0.06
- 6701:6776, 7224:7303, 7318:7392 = 0.05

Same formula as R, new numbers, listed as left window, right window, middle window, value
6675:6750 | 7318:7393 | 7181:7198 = 1.25 A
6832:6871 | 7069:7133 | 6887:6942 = -2.31 A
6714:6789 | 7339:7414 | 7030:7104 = 2.83 A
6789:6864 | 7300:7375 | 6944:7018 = -1.52 A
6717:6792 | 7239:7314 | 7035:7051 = -0.03 A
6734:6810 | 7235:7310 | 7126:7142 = 1.15 A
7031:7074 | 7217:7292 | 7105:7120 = 0.79 A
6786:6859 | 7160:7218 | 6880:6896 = -0.46 A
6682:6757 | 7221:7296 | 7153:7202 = 1.86 A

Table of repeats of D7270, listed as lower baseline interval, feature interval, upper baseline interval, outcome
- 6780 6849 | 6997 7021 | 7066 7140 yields -0.06 mag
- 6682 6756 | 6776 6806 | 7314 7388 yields 0.04 mag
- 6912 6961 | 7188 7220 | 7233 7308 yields 0.04 mag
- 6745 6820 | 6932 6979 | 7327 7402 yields -0.01 mag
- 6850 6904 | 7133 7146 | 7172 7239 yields 0.01 mag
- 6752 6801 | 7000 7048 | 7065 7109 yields -0.05 mag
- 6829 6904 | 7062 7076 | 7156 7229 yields -0.03 mag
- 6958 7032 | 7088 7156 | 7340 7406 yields 0.11 mag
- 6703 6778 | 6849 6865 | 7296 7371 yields 0.09 mag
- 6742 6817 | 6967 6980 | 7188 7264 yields -0.02 mag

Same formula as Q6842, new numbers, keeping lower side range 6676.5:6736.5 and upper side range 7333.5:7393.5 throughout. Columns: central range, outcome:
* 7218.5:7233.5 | 0.067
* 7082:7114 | 0.085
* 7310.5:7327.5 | 0.027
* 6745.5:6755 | 0.085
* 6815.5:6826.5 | 0.003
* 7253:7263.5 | 0.063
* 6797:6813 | 0.009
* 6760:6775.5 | 0.036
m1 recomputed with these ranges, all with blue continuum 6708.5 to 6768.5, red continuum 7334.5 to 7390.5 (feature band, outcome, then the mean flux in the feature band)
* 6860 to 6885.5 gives 1.1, 27.5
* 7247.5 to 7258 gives 0.3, 27.1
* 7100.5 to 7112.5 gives 1.0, 25.8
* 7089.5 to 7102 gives 1.1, 25.8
